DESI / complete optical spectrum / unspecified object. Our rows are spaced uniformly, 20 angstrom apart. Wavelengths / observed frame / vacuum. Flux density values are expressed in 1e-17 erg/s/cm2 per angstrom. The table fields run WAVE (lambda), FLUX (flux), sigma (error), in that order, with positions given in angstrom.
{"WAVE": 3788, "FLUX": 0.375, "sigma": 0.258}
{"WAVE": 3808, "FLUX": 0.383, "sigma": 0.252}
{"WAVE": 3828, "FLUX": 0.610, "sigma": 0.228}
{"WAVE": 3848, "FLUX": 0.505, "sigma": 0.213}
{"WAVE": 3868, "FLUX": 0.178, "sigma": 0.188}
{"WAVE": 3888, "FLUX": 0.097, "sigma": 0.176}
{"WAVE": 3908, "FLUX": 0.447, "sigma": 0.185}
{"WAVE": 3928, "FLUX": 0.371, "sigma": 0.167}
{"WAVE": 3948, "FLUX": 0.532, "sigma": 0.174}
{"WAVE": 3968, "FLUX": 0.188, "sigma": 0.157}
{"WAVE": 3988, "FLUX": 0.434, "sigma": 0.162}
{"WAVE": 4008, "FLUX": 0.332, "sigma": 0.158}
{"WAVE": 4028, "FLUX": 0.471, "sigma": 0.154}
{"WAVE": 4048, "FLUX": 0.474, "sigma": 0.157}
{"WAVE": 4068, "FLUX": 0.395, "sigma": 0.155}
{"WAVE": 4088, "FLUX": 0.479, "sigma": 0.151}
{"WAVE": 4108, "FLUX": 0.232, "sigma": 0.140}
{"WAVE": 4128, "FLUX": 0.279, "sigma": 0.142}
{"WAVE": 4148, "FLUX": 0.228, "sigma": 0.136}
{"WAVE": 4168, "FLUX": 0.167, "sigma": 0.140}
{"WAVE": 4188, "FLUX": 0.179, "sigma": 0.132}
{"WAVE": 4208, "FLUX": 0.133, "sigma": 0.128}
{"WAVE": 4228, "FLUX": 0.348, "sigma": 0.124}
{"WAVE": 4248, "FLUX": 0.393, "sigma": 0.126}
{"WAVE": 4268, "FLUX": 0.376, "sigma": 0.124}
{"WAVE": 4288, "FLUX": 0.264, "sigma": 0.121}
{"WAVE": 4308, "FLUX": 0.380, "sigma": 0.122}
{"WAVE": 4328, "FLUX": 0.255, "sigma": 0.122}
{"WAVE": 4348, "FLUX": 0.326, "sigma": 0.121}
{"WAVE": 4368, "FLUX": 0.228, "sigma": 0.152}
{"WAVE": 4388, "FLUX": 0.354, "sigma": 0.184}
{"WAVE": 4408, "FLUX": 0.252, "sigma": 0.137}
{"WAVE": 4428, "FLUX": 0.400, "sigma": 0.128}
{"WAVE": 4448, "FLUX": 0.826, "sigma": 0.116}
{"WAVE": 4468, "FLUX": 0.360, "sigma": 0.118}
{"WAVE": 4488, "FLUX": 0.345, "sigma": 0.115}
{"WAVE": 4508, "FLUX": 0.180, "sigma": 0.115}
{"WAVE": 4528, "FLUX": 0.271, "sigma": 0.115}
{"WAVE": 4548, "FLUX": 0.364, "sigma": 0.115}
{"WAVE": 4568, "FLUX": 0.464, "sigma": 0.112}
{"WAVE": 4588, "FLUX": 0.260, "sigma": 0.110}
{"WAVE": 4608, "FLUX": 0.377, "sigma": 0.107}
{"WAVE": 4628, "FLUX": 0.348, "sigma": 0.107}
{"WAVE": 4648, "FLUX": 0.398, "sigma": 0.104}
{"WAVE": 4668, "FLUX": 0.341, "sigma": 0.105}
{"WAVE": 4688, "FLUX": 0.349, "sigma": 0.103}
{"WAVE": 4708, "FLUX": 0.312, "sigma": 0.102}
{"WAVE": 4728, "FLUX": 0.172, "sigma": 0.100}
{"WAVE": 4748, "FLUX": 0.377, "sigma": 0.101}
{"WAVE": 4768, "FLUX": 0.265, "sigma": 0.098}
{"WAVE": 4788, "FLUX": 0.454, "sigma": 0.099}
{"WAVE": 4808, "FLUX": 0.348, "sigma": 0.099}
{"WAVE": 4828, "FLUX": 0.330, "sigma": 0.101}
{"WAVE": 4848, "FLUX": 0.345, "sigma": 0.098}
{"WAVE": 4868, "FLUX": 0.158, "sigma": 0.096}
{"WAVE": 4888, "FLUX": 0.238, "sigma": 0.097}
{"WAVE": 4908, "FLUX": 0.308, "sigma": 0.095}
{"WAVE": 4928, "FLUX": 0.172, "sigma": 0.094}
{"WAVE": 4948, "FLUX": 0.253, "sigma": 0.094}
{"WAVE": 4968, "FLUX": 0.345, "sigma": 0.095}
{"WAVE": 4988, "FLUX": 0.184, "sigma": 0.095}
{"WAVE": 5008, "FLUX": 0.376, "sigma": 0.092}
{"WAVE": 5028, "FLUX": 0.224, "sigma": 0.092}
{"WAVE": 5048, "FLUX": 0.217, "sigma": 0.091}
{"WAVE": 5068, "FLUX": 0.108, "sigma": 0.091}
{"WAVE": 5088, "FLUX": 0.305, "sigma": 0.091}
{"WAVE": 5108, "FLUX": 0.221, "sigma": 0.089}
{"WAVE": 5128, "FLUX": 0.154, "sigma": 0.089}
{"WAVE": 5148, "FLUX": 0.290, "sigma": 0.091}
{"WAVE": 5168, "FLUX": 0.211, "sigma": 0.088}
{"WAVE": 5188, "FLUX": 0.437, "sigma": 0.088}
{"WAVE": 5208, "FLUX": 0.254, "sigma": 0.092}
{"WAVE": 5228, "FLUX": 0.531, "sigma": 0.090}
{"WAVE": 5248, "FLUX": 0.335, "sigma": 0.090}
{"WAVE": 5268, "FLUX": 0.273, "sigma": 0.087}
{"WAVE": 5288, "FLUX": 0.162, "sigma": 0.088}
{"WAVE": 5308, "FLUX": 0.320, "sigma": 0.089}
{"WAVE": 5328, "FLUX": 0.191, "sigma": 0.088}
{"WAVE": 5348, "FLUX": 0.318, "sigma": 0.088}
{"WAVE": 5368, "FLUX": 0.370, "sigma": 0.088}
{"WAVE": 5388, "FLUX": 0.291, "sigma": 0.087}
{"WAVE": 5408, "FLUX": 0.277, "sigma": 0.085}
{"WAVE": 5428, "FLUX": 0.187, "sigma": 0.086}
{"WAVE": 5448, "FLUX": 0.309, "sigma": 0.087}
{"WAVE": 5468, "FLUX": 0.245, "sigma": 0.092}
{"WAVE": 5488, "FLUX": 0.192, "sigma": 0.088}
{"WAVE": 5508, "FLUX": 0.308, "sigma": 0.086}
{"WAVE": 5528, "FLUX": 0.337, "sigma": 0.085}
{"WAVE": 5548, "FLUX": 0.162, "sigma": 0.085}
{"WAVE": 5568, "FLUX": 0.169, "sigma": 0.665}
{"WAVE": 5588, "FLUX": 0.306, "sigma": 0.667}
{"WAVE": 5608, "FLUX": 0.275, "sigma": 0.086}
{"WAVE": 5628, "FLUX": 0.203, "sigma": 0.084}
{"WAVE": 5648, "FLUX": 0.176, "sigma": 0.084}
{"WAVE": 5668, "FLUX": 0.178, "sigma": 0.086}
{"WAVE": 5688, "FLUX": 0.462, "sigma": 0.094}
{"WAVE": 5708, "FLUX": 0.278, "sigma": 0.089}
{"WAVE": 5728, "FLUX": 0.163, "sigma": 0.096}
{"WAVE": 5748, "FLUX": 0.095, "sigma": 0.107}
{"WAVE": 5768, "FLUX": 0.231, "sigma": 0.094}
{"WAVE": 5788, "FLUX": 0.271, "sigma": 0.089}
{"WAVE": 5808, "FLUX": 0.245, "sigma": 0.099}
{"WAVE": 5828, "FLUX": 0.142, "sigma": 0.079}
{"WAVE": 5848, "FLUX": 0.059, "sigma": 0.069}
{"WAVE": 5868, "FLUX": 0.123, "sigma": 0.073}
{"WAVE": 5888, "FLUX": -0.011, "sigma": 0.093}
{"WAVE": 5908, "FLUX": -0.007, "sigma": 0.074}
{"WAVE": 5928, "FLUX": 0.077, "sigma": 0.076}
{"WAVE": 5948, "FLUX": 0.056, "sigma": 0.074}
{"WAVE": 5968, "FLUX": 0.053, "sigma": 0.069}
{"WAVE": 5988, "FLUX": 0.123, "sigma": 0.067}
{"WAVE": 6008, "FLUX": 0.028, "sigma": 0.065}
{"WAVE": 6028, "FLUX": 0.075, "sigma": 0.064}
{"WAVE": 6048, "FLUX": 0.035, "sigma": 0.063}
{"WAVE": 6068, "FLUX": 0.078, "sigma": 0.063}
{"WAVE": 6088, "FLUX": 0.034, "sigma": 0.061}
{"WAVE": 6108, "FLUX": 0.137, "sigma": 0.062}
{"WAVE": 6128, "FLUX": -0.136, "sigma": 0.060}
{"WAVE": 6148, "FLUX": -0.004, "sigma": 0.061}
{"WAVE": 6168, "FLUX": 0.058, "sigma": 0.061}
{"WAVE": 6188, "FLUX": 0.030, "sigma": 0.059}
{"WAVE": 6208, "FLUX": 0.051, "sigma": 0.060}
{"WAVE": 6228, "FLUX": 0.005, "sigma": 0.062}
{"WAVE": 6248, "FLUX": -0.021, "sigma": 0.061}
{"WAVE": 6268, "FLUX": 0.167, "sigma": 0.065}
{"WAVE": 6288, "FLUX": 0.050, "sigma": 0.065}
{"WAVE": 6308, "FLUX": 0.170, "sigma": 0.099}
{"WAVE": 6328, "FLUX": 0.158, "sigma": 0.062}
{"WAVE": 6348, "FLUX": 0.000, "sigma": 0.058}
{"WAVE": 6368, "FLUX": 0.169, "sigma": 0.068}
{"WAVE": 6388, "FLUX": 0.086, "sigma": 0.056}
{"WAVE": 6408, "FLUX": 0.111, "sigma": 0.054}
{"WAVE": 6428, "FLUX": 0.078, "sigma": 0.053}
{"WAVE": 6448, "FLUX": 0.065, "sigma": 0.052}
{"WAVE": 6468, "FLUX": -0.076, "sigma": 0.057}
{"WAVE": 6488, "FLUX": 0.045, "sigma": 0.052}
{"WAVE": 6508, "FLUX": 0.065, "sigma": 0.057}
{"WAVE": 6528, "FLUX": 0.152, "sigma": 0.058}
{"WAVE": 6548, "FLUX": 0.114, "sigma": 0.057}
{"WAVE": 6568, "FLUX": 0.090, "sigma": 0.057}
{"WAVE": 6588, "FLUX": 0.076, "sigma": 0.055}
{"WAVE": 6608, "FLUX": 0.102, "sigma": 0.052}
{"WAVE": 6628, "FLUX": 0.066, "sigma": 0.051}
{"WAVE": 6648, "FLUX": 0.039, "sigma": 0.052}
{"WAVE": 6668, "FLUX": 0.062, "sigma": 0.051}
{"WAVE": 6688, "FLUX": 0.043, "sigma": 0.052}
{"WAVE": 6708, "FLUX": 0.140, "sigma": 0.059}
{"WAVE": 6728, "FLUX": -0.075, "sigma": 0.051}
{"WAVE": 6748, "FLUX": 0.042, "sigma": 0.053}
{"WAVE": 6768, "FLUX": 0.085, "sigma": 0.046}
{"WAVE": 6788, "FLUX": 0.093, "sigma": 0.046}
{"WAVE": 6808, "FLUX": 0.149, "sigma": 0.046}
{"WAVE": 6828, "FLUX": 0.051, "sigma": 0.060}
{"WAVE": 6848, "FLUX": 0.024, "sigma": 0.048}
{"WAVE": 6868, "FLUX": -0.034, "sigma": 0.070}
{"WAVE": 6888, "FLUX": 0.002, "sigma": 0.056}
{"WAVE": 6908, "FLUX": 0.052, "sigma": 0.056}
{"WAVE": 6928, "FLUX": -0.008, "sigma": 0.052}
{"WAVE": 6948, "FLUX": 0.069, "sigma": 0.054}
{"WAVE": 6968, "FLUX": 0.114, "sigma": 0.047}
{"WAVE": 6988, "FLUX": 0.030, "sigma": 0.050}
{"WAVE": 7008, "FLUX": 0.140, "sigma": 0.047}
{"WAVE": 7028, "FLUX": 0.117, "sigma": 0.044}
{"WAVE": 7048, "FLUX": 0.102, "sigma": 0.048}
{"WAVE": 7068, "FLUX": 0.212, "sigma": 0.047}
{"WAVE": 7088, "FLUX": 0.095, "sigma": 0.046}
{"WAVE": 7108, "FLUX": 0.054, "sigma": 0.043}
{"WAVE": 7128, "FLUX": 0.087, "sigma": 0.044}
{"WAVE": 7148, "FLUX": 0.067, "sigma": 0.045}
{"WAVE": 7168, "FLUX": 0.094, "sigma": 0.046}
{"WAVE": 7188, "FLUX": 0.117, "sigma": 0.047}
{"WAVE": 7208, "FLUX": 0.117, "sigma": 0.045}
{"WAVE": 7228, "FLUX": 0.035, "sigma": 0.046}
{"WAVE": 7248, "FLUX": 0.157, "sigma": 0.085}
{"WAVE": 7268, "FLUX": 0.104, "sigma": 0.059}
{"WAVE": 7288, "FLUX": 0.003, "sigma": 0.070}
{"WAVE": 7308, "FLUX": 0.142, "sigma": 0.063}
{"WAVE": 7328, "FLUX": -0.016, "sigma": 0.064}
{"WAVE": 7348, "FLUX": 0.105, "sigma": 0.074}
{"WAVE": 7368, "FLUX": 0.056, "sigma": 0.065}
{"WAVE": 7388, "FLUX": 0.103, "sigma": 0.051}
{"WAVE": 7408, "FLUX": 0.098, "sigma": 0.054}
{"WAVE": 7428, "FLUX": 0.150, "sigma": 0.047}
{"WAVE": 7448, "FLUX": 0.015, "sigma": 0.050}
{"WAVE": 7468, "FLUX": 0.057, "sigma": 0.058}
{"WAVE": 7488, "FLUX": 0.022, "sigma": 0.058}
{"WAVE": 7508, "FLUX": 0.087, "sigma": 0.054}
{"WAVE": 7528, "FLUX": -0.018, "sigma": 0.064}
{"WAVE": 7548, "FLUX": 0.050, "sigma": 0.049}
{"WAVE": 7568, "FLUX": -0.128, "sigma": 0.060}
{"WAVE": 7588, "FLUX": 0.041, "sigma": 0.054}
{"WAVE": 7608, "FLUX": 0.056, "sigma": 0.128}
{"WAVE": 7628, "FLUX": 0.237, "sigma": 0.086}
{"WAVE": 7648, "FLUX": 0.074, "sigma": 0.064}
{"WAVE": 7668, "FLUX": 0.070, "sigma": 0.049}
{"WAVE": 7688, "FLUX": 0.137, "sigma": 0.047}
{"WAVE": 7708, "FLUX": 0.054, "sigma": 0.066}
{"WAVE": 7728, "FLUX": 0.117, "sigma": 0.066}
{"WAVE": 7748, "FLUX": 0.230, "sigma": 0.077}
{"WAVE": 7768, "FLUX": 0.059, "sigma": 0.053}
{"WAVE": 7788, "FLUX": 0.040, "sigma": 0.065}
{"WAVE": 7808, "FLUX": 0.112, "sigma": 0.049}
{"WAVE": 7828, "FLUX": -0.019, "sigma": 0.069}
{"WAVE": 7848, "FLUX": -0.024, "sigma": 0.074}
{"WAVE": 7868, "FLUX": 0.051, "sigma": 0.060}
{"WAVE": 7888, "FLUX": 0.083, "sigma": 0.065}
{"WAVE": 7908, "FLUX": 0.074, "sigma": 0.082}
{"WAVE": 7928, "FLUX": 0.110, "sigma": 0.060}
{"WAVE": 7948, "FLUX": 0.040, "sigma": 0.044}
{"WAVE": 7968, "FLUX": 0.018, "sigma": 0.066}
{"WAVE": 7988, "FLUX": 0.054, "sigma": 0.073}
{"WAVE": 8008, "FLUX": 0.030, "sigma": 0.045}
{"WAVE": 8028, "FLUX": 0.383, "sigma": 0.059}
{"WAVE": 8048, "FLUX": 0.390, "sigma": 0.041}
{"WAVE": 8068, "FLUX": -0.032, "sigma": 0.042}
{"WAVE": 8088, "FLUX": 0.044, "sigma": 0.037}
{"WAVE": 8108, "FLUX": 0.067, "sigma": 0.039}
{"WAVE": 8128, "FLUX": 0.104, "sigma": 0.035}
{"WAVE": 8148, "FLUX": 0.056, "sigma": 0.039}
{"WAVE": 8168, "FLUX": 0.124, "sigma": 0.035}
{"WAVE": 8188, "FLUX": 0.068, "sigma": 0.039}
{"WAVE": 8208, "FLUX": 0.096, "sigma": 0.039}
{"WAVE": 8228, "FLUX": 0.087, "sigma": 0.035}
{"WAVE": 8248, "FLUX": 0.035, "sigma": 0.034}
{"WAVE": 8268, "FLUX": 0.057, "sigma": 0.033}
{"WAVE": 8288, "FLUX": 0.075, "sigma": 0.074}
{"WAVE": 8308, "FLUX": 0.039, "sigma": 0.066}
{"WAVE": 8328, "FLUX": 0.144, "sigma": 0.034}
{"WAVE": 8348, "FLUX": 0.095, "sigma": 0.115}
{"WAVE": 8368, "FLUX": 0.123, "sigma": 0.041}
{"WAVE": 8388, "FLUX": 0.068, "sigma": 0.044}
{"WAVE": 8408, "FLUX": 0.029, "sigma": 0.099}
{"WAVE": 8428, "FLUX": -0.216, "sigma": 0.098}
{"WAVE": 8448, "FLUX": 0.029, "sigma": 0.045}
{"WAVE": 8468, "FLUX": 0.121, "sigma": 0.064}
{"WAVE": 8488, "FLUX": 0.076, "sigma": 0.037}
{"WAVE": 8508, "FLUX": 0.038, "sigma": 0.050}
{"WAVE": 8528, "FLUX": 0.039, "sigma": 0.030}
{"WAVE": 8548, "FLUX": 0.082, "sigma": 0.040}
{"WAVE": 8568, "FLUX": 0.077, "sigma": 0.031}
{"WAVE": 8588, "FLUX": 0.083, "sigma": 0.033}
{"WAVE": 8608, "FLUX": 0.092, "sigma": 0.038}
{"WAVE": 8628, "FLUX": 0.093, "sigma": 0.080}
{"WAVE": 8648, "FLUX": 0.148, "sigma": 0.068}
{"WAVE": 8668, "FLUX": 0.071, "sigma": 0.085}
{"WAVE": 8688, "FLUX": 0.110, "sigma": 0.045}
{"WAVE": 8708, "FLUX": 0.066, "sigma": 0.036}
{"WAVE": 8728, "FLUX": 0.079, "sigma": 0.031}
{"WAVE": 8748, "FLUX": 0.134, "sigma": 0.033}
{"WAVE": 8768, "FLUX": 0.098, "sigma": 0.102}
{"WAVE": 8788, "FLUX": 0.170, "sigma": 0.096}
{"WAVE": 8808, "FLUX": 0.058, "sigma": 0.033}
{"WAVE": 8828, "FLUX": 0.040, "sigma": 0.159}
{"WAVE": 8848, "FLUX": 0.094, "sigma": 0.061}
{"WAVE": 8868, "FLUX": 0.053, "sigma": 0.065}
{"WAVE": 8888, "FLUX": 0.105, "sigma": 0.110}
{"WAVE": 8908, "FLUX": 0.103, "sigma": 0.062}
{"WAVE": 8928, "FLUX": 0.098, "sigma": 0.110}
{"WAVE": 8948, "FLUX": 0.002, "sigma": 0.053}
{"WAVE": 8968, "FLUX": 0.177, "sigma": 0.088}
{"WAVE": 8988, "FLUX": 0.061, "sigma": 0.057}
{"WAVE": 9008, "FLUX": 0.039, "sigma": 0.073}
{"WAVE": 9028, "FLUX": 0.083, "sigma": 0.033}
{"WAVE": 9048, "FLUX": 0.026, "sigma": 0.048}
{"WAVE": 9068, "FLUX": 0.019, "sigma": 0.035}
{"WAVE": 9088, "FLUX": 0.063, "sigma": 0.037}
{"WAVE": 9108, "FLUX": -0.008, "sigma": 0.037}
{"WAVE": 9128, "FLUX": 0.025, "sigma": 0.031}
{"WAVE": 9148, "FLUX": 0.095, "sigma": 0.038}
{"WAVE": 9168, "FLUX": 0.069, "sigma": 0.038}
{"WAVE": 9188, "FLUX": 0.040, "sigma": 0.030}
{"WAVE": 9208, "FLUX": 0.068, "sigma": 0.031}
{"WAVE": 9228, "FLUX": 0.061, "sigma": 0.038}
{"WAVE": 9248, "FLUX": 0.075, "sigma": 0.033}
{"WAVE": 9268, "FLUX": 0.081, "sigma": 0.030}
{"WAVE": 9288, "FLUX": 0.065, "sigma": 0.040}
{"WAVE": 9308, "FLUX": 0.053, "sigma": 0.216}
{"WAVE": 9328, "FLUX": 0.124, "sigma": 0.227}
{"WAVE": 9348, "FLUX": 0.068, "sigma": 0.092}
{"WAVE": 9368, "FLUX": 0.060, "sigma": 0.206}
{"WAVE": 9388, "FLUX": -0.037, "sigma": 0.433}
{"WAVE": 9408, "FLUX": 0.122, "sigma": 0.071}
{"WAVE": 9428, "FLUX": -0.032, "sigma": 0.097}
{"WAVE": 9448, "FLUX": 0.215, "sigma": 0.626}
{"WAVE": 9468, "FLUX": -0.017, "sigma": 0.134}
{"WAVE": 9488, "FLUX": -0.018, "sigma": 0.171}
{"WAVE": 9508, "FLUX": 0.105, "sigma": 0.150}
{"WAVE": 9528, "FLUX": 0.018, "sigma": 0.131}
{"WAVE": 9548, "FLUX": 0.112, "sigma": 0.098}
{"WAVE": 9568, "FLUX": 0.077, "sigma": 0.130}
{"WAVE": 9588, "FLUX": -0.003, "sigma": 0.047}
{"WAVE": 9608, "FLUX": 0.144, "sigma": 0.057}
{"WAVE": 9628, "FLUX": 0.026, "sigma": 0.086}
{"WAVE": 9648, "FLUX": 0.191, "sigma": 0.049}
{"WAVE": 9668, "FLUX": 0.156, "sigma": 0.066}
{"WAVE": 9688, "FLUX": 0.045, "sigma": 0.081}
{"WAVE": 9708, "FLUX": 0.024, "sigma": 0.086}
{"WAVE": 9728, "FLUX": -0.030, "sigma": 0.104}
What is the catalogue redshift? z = 1.16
